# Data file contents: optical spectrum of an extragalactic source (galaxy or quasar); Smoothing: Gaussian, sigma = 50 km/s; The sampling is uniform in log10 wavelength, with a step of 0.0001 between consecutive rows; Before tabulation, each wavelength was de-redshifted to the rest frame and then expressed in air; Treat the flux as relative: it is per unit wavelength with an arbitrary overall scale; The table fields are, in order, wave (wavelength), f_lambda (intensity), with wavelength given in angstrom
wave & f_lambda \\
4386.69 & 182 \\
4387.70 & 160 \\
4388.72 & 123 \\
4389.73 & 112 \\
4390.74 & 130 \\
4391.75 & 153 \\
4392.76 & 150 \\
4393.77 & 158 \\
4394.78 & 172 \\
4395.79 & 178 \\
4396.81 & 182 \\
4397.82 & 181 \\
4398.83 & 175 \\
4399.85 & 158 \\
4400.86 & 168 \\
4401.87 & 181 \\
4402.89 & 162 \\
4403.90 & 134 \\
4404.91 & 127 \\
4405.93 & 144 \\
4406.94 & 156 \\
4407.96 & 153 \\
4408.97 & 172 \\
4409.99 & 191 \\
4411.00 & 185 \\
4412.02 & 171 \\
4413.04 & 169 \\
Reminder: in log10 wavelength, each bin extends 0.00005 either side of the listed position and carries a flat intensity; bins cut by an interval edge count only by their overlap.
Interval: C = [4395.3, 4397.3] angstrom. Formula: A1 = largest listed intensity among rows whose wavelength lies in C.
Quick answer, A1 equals 182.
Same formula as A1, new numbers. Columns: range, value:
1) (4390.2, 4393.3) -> 153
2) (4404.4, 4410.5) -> 191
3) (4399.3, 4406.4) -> 181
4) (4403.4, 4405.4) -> 134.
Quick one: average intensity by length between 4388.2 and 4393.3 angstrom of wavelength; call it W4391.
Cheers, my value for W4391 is 134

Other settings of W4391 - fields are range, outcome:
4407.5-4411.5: 176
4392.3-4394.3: 155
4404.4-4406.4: 135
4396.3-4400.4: 174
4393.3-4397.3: 172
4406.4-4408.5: 155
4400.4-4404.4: 161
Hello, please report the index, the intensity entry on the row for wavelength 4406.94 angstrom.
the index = 156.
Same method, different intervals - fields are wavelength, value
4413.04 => 169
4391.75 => 153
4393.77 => 158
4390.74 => 130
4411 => 185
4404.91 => 127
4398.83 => 175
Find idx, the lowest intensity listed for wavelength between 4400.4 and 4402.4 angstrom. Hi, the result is 168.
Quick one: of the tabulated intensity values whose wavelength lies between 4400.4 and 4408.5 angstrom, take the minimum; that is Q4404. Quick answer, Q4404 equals 127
